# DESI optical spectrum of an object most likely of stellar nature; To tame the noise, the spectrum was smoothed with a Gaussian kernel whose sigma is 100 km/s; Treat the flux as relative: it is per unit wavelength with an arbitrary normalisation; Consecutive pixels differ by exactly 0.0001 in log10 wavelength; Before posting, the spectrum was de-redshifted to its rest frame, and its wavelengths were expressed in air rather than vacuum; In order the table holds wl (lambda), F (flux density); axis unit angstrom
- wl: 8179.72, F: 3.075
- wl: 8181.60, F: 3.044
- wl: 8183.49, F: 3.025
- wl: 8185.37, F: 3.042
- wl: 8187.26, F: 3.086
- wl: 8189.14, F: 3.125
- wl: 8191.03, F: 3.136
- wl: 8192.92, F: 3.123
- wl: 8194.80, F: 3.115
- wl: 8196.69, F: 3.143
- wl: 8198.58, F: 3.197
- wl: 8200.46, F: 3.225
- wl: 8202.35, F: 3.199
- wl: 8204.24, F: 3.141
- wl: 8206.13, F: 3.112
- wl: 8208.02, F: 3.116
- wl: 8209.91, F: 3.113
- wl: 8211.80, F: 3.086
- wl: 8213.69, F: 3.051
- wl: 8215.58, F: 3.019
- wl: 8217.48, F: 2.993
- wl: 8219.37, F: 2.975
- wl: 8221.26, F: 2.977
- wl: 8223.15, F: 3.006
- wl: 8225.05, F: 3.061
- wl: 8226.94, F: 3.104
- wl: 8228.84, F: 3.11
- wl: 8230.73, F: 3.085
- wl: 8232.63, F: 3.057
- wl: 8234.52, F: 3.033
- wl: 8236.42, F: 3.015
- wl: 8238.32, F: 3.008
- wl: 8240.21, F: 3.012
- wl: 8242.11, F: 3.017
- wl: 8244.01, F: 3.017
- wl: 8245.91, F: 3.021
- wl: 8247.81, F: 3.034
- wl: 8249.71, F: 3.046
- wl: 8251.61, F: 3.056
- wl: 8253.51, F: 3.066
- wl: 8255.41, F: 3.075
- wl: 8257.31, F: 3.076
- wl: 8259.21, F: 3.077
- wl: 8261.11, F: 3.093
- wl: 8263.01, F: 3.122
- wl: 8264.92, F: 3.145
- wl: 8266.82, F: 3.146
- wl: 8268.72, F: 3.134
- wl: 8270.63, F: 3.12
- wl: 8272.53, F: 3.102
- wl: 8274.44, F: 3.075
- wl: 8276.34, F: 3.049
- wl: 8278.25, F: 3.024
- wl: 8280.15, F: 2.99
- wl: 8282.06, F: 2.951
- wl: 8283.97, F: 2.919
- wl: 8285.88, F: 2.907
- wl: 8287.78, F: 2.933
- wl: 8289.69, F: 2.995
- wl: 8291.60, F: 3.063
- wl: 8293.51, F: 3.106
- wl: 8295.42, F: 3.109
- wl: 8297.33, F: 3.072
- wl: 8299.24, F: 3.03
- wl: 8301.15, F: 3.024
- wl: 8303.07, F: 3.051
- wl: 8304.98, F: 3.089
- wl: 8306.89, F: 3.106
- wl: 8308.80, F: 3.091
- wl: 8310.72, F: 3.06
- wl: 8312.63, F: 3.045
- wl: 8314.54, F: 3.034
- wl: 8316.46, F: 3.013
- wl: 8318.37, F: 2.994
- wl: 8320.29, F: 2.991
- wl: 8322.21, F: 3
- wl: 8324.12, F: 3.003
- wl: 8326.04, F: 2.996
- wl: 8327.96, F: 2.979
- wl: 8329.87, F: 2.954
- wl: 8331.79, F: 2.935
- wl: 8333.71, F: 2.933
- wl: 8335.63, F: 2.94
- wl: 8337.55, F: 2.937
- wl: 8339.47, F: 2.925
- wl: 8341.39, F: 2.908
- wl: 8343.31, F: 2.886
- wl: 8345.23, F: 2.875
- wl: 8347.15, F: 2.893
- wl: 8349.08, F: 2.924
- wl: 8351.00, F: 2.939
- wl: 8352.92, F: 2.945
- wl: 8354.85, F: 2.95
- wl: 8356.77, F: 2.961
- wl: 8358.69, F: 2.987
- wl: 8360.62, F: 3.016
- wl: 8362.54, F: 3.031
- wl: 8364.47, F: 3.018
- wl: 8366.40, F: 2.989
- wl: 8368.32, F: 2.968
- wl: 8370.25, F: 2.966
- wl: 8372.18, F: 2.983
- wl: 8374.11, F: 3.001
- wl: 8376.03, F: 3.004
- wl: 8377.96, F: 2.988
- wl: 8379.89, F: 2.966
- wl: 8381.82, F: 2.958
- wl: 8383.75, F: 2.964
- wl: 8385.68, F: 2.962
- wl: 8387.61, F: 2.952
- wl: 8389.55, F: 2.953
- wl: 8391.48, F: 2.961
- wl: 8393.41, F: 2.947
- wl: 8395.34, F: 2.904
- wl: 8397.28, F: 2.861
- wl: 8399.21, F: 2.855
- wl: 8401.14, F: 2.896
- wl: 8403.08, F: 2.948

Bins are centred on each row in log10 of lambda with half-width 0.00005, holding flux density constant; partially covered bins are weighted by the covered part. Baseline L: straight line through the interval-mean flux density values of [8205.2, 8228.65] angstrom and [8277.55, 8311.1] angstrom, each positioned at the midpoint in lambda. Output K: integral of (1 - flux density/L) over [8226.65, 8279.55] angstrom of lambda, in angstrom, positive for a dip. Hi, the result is -0.46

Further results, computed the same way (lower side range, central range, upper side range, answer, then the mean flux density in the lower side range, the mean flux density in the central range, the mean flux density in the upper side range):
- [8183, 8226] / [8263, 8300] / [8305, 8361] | -0.3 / 3.09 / 3.05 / 2.97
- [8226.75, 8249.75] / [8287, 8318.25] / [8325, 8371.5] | -0.6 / 3.04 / 3.05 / 2.95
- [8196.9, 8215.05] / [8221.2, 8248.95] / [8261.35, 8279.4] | 0.7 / 3.14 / 3.04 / 3.1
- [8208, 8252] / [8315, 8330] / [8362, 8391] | 0.0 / 3.04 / 2.99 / 2.98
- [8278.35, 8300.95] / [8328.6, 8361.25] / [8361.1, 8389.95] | 0.6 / 3.01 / 2.94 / 2.98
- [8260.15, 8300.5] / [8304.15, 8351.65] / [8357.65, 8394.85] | 0.6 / 3.05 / 2.98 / 2.98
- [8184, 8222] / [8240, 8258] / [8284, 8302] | 0.1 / 3.1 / 3.04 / 3.02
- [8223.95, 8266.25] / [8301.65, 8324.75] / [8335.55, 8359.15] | -0.5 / 3.06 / 3.04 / 2.93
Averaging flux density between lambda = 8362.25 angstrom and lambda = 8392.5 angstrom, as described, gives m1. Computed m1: 2.98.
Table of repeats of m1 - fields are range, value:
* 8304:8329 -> 3.03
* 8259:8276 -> 3.11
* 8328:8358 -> 2.93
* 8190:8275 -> 3.08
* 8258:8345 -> 3.02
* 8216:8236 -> 3.04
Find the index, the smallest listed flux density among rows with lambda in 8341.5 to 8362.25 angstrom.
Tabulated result 2.875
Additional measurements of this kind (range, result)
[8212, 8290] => 2.907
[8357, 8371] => 2.966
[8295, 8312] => 3.024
